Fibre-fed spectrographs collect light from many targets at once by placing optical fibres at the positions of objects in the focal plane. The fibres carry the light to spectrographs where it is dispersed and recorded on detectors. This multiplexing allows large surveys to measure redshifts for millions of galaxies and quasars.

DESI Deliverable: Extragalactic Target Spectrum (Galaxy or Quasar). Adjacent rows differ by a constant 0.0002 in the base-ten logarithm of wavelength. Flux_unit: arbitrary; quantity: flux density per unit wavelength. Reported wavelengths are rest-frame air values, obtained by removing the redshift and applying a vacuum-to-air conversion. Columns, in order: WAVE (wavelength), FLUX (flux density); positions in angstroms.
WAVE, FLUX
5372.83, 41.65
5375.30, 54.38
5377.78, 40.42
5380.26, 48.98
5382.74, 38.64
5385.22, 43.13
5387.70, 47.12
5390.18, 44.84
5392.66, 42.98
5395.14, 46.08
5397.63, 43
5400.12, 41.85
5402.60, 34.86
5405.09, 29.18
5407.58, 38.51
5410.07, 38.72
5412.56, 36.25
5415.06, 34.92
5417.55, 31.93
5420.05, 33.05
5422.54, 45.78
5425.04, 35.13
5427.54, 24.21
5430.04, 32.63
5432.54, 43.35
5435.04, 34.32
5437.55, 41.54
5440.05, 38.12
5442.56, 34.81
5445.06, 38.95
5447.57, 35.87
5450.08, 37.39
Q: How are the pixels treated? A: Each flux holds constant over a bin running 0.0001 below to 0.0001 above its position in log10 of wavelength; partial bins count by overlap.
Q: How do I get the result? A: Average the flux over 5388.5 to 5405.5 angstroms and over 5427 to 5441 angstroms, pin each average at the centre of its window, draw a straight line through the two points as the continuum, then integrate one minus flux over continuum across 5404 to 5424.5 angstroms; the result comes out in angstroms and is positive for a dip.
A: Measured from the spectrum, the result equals 1.4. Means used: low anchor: 41.1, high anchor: 36.2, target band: 36.1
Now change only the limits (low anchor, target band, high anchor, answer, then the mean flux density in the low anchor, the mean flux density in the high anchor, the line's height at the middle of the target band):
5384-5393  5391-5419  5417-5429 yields 1.1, 44.7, 34.1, 39.6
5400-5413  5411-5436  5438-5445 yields 1.1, 36.1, 37.5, 36.8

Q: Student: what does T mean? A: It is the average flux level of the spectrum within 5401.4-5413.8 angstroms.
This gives 35.5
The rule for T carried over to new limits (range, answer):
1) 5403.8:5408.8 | 33.8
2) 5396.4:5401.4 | 42.4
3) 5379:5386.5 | 43.6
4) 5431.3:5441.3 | 39.3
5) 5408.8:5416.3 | 36.6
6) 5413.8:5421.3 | 33.3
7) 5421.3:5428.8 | 35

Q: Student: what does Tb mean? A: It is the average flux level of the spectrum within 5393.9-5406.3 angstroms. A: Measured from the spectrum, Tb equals 39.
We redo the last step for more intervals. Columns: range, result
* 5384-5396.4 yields 44.8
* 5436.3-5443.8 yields 38.2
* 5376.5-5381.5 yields 44.7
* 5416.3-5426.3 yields 36.5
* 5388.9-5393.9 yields 44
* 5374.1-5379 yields 47.3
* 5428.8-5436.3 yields 36.8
